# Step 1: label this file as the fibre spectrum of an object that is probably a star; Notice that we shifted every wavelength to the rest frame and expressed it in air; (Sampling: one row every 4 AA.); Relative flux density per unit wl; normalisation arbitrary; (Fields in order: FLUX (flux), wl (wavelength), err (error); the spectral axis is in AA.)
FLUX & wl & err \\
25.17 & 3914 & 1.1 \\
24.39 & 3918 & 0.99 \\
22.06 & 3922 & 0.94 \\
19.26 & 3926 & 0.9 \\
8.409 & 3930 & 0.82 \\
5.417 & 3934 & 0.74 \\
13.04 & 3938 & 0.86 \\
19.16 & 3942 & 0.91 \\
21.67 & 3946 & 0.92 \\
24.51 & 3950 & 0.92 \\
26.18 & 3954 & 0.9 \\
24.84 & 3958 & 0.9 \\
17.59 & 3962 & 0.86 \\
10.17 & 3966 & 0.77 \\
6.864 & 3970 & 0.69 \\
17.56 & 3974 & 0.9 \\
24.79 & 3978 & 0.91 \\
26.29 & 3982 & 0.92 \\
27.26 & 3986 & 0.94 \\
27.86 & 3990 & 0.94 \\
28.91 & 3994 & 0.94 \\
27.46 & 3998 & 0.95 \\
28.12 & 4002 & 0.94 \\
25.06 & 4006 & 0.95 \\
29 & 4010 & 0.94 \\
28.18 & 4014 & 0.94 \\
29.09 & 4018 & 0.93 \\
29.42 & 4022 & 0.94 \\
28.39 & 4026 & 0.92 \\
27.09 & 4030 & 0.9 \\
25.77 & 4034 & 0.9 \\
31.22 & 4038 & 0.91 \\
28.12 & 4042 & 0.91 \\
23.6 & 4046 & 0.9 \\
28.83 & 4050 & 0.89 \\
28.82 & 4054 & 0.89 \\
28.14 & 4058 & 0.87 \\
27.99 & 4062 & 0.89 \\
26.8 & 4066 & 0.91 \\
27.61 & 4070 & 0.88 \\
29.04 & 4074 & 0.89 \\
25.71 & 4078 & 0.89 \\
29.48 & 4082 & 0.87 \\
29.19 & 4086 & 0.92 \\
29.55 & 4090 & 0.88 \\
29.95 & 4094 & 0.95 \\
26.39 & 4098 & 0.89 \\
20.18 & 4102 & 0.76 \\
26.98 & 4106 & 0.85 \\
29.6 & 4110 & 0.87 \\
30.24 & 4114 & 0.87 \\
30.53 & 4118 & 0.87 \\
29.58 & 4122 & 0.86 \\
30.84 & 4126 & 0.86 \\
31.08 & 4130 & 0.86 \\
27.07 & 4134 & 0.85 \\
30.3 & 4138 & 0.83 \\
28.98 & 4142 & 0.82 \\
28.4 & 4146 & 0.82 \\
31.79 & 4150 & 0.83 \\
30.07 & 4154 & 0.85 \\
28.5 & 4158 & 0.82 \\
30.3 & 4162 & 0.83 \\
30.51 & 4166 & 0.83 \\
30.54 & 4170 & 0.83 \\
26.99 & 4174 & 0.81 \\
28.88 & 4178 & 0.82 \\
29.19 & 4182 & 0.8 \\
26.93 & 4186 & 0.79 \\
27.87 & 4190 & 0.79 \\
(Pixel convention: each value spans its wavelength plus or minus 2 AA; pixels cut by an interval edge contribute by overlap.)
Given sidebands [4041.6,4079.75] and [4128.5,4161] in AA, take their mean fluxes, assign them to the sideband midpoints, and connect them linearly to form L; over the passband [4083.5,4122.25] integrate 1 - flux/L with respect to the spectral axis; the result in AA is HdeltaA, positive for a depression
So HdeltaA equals 0.4 AA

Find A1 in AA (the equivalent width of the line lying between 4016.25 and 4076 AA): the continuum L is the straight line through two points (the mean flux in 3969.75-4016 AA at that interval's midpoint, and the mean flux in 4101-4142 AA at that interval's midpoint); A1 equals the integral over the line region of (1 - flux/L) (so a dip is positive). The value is -2.5 AA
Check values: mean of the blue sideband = 25.5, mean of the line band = 28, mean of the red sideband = 28.9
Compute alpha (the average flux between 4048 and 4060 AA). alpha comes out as 28.6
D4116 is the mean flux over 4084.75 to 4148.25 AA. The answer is 28.7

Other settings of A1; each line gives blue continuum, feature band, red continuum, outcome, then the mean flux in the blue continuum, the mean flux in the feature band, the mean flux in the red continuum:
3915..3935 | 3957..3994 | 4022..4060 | 1.9 AA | 16.9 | 20.7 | 27.9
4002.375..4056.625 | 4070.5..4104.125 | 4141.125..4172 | 1.6 AA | 27.9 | 27.4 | 29.9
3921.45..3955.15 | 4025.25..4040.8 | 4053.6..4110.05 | -2.6 AA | 17.3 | 28.1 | 27.6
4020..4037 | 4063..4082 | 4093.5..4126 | 0.3 AA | 27.9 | 27.6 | 28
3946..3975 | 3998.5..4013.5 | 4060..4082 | -3.5 AA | 18.5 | 27.5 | 27.6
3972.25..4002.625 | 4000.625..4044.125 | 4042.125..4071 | -2.3 AA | 26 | 28.1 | 27.4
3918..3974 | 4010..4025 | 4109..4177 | -5.0 AA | 17.2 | 28.9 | 29.7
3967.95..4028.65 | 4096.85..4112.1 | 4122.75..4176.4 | 1.4 AA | 25.6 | 25.8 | 29.6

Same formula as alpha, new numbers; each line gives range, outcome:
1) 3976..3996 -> 27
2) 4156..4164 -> 29.4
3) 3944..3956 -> 24.1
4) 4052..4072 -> 27.9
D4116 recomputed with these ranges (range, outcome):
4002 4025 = 28.2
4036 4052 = 27.9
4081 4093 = 29.4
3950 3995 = 21.6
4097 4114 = 26.3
